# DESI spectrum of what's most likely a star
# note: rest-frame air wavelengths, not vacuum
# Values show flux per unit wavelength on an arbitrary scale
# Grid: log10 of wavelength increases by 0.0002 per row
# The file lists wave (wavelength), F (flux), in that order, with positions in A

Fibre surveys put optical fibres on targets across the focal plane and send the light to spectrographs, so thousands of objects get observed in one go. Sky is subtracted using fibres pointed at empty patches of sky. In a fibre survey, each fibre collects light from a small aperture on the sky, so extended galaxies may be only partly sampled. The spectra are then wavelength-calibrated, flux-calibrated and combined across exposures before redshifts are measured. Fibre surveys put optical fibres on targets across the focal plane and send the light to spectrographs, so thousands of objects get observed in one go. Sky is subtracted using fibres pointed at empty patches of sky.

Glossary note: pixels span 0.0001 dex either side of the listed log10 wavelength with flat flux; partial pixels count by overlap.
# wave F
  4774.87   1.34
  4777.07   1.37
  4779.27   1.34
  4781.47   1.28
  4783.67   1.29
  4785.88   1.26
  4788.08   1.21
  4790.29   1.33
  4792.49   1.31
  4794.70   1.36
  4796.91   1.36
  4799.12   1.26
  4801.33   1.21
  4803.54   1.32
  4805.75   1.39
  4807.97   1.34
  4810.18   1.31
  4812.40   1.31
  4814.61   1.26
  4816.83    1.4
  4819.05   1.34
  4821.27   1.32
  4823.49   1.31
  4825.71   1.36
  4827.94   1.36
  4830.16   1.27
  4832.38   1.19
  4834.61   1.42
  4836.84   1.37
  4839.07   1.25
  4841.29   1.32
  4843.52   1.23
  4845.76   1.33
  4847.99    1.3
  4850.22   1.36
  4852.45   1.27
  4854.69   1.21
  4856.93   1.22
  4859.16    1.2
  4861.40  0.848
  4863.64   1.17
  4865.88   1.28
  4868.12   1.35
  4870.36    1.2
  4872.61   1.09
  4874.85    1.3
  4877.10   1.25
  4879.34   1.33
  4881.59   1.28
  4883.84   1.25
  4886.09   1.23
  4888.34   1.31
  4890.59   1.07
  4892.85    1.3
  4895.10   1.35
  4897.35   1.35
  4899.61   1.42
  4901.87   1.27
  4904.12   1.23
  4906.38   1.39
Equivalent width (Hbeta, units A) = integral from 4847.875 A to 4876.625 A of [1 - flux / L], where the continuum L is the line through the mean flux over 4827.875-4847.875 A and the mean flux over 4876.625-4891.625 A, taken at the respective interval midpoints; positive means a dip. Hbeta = 1.3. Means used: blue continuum 1.3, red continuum 1.25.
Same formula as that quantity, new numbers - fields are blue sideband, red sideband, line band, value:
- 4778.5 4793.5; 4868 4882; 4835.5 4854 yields -0.60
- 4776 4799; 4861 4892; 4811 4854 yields -1.67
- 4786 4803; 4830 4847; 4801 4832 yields -0.63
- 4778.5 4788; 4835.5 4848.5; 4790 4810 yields -0.49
